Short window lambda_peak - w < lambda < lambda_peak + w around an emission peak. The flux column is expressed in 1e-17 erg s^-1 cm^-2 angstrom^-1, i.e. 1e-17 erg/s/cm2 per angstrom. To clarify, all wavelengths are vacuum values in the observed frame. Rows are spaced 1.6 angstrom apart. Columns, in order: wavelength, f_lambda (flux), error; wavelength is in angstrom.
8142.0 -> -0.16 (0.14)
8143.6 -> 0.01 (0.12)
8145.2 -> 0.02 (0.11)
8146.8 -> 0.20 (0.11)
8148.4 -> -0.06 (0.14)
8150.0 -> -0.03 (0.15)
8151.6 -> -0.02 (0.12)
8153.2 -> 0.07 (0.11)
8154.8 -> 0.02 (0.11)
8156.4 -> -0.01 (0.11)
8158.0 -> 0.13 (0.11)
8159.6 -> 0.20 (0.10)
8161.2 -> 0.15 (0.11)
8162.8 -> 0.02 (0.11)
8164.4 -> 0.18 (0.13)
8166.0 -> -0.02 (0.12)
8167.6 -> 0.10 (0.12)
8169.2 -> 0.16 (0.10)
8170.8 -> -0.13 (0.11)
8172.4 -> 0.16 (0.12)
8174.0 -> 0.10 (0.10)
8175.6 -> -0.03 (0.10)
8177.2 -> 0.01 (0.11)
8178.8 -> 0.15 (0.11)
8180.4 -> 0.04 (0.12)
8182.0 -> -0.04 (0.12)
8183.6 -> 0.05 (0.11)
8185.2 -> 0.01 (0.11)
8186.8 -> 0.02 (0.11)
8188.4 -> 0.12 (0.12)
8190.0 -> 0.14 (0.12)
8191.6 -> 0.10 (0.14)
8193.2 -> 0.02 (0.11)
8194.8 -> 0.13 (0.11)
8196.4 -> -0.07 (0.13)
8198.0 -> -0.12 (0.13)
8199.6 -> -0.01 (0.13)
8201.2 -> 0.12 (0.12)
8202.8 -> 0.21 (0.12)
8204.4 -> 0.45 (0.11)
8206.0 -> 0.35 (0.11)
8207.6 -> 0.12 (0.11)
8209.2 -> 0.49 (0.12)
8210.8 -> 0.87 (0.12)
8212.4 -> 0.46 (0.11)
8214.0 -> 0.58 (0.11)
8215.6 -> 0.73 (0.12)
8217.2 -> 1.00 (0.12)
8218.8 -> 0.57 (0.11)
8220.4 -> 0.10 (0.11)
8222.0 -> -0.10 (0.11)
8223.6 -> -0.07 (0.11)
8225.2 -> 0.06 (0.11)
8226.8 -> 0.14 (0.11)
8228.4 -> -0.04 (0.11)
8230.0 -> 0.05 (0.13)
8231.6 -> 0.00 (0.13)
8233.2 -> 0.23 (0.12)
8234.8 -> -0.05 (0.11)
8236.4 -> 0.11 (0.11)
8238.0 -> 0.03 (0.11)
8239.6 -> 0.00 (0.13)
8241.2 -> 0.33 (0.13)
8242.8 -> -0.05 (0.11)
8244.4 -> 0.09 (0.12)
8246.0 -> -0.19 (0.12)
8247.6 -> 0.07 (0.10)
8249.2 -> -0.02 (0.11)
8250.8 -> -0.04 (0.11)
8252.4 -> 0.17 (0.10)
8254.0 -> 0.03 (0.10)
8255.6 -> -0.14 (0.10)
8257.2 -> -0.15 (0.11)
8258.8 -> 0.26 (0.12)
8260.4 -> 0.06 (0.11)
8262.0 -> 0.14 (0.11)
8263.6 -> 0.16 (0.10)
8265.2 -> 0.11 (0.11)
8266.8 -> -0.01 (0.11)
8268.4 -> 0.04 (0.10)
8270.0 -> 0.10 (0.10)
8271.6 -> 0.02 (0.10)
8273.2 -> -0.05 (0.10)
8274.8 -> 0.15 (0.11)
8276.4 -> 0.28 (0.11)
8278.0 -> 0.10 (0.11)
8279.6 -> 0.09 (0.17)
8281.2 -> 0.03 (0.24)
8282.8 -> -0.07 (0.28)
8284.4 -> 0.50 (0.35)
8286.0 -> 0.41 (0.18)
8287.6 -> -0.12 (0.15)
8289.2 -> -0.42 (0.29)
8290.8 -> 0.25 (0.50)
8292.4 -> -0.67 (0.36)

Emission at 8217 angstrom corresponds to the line [O II] 3727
